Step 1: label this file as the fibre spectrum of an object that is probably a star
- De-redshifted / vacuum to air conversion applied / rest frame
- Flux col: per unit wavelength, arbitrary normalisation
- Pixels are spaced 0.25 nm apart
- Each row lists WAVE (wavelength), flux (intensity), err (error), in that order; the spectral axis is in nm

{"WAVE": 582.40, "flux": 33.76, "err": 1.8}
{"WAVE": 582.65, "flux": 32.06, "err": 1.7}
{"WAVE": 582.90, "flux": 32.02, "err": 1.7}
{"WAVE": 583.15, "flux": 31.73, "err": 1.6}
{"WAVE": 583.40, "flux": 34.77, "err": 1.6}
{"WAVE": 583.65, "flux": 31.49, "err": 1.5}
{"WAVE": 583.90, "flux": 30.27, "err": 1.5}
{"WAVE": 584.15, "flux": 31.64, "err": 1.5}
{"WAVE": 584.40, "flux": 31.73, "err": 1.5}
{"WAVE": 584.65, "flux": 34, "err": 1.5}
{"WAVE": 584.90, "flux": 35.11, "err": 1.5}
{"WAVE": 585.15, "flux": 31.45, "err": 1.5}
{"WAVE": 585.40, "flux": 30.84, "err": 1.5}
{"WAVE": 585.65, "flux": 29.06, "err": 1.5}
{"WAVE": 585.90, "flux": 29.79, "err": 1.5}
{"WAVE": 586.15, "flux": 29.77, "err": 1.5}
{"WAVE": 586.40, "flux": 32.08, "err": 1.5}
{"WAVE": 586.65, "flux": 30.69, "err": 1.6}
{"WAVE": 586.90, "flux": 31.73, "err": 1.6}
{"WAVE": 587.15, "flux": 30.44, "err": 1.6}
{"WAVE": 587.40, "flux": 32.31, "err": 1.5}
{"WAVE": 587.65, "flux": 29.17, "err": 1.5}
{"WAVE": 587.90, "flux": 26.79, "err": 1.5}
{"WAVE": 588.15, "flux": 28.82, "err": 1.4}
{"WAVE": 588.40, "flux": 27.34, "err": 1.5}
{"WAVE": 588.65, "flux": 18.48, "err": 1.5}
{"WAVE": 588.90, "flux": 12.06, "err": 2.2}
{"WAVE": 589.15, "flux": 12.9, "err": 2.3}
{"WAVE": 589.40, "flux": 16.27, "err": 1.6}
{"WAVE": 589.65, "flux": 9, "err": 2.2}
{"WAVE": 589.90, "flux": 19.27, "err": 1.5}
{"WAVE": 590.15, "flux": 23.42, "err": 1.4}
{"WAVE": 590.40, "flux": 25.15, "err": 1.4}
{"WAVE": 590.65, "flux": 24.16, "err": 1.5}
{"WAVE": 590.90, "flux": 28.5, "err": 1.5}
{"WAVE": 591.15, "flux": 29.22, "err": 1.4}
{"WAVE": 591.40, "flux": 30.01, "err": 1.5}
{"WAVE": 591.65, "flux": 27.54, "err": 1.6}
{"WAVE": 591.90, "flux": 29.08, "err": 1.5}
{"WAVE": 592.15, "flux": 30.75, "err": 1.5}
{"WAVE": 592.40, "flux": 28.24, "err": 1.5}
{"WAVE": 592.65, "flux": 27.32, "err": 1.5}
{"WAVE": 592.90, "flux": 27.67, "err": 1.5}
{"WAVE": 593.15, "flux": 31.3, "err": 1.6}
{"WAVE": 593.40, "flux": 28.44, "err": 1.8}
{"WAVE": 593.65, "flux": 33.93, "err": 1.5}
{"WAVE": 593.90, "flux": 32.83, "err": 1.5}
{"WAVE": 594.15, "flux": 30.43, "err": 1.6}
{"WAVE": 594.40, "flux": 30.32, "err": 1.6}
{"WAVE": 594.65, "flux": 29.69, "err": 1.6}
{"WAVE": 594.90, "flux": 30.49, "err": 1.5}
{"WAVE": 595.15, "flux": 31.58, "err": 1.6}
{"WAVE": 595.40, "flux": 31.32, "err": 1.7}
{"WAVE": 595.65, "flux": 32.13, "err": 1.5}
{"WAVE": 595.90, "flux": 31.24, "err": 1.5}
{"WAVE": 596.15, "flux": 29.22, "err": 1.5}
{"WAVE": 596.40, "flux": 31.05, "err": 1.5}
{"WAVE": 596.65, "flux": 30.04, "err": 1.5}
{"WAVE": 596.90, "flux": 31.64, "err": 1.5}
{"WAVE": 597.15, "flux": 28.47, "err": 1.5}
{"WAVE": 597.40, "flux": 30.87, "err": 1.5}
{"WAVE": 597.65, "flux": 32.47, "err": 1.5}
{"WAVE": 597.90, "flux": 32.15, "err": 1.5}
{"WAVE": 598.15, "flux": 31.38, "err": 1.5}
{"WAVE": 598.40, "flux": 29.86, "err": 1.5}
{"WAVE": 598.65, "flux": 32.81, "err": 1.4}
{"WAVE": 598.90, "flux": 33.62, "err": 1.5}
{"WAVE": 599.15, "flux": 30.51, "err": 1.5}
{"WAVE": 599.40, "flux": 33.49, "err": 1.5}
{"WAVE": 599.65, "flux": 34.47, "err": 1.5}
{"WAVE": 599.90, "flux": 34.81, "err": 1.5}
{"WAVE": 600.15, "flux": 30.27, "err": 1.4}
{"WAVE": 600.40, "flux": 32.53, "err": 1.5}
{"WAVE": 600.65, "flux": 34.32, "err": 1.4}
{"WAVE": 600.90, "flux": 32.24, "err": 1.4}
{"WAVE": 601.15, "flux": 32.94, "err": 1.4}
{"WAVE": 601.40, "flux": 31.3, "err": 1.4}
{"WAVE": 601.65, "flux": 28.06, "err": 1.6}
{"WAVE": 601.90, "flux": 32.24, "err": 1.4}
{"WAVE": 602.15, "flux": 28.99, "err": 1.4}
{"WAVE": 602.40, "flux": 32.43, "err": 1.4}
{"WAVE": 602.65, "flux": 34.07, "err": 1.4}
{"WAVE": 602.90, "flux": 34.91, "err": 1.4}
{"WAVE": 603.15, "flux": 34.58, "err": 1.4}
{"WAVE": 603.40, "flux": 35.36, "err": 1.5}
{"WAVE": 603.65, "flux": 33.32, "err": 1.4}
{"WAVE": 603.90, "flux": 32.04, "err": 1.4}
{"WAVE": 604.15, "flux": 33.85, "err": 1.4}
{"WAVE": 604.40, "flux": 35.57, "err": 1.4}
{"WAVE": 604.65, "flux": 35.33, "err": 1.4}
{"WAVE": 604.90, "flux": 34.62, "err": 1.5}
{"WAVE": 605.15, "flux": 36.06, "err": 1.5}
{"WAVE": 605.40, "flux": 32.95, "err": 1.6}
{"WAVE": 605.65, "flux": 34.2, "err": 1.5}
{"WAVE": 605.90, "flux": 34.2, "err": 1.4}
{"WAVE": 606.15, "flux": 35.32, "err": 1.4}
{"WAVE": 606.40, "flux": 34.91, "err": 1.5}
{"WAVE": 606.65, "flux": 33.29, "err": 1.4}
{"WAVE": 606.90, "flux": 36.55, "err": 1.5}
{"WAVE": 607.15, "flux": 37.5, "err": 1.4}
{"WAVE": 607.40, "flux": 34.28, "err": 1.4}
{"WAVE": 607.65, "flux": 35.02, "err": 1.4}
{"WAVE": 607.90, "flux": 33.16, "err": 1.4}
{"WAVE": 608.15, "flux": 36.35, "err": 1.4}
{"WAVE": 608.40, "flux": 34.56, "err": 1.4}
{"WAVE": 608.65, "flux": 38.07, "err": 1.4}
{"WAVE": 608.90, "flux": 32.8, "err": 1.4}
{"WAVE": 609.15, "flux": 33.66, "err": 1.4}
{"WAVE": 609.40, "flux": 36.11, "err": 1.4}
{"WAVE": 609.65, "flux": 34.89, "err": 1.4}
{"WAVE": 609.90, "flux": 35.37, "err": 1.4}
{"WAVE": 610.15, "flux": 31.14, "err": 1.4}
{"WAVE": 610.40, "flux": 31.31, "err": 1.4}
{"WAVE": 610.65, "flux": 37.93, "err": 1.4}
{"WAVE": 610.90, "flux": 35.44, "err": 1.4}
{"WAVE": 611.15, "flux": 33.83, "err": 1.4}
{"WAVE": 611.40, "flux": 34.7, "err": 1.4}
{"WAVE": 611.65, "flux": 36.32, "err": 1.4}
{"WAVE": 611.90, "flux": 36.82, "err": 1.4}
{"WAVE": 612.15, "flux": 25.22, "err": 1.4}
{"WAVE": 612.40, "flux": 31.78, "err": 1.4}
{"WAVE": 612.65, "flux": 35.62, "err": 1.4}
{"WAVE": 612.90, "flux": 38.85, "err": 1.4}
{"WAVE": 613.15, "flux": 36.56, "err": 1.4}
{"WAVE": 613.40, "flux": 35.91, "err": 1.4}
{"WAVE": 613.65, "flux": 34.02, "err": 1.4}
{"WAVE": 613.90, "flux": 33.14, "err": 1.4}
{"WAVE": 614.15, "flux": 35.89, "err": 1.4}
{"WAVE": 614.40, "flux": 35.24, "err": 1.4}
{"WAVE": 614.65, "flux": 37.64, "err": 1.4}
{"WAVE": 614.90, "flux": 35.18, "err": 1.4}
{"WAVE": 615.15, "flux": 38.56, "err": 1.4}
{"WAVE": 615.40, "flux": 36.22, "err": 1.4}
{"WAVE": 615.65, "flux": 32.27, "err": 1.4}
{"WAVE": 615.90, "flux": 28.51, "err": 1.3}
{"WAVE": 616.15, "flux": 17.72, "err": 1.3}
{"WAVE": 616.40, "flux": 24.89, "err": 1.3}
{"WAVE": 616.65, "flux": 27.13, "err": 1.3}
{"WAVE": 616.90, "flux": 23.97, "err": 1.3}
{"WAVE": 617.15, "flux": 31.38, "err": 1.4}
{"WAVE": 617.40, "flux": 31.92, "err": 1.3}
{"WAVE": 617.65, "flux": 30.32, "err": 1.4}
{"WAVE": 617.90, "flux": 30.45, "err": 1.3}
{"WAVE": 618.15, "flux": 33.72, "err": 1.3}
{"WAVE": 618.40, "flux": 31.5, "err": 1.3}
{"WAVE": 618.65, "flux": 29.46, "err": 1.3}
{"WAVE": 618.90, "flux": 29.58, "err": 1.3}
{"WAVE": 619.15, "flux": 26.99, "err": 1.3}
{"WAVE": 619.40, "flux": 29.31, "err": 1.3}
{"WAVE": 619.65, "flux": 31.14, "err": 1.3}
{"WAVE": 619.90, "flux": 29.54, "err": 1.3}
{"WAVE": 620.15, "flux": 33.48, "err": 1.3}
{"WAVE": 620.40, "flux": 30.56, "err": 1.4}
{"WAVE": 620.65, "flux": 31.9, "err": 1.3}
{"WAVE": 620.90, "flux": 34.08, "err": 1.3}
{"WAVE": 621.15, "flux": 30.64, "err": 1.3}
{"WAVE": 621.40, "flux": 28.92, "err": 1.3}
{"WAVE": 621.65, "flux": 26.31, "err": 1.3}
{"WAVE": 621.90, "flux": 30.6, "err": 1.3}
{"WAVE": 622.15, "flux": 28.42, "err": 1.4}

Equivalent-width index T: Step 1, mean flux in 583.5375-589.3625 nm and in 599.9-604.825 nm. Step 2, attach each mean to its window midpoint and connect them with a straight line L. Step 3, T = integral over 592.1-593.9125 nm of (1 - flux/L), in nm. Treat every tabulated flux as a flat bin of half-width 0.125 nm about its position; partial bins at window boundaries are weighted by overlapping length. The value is 0.03 nm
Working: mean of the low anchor 28.4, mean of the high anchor 32.9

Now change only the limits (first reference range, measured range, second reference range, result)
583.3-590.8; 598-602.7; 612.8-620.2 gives -0.49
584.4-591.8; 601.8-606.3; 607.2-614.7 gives -0.23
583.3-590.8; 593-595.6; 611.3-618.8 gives -0.24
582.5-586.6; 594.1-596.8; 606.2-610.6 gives 0.20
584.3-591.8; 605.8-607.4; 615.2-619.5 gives -0.39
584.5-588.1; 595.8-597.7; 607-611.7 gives 0.13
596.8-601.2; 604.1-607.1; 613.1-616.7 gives -0.23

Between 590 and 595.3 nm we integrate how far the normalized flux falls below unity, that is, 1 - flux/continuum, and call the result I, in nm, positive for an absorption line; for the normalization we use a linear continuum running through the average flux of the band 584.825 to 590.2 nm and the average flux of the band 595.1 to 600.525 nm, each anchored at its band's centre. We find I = -0.06 nm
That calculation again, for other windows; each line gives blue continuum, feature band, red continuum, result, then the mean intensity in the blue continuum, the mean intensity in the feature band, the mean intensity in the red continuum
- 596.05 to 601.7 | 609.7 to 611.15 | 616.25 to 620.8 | -0.17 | 31.7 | 34.2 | 29.8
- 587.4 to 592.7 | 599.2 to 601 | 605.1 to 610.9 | -0.18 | 24.1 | 33.1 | 34.8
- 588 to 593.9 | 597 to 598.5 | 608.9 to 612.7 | -0.15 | 24.9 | 30.9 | 33.9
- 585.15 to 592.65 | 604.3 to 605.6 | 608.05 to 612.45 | -0.11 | 26.1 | 34.9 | 34.3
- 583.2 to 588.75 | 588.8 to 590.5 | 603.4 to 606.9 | 0.78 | 30.4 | 16.8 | 34.4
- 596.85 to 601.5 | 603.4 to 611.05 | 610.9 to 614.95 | -0.22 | 32.1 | 34.7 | 34.8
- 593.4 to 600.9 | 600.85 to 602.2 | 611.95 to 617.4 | 0.03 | 31.6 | 31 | 32.2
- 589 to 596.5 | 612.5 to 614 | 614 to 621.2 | -0.26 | 27.4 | 35.7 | 31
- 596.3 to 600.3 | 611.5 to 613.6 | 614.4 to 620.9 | -0.25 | 31.8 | 34.6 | 30.7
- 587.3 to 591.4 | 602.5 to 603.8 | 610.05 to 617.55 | -0.27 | 22.8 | 34.4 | 32.8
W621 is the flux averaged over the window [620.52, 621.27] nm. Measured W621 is 32.2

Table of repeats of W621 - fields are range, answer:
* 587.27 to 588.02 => 29.4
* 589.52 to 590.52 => 19.2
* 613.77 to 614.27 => 34.5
